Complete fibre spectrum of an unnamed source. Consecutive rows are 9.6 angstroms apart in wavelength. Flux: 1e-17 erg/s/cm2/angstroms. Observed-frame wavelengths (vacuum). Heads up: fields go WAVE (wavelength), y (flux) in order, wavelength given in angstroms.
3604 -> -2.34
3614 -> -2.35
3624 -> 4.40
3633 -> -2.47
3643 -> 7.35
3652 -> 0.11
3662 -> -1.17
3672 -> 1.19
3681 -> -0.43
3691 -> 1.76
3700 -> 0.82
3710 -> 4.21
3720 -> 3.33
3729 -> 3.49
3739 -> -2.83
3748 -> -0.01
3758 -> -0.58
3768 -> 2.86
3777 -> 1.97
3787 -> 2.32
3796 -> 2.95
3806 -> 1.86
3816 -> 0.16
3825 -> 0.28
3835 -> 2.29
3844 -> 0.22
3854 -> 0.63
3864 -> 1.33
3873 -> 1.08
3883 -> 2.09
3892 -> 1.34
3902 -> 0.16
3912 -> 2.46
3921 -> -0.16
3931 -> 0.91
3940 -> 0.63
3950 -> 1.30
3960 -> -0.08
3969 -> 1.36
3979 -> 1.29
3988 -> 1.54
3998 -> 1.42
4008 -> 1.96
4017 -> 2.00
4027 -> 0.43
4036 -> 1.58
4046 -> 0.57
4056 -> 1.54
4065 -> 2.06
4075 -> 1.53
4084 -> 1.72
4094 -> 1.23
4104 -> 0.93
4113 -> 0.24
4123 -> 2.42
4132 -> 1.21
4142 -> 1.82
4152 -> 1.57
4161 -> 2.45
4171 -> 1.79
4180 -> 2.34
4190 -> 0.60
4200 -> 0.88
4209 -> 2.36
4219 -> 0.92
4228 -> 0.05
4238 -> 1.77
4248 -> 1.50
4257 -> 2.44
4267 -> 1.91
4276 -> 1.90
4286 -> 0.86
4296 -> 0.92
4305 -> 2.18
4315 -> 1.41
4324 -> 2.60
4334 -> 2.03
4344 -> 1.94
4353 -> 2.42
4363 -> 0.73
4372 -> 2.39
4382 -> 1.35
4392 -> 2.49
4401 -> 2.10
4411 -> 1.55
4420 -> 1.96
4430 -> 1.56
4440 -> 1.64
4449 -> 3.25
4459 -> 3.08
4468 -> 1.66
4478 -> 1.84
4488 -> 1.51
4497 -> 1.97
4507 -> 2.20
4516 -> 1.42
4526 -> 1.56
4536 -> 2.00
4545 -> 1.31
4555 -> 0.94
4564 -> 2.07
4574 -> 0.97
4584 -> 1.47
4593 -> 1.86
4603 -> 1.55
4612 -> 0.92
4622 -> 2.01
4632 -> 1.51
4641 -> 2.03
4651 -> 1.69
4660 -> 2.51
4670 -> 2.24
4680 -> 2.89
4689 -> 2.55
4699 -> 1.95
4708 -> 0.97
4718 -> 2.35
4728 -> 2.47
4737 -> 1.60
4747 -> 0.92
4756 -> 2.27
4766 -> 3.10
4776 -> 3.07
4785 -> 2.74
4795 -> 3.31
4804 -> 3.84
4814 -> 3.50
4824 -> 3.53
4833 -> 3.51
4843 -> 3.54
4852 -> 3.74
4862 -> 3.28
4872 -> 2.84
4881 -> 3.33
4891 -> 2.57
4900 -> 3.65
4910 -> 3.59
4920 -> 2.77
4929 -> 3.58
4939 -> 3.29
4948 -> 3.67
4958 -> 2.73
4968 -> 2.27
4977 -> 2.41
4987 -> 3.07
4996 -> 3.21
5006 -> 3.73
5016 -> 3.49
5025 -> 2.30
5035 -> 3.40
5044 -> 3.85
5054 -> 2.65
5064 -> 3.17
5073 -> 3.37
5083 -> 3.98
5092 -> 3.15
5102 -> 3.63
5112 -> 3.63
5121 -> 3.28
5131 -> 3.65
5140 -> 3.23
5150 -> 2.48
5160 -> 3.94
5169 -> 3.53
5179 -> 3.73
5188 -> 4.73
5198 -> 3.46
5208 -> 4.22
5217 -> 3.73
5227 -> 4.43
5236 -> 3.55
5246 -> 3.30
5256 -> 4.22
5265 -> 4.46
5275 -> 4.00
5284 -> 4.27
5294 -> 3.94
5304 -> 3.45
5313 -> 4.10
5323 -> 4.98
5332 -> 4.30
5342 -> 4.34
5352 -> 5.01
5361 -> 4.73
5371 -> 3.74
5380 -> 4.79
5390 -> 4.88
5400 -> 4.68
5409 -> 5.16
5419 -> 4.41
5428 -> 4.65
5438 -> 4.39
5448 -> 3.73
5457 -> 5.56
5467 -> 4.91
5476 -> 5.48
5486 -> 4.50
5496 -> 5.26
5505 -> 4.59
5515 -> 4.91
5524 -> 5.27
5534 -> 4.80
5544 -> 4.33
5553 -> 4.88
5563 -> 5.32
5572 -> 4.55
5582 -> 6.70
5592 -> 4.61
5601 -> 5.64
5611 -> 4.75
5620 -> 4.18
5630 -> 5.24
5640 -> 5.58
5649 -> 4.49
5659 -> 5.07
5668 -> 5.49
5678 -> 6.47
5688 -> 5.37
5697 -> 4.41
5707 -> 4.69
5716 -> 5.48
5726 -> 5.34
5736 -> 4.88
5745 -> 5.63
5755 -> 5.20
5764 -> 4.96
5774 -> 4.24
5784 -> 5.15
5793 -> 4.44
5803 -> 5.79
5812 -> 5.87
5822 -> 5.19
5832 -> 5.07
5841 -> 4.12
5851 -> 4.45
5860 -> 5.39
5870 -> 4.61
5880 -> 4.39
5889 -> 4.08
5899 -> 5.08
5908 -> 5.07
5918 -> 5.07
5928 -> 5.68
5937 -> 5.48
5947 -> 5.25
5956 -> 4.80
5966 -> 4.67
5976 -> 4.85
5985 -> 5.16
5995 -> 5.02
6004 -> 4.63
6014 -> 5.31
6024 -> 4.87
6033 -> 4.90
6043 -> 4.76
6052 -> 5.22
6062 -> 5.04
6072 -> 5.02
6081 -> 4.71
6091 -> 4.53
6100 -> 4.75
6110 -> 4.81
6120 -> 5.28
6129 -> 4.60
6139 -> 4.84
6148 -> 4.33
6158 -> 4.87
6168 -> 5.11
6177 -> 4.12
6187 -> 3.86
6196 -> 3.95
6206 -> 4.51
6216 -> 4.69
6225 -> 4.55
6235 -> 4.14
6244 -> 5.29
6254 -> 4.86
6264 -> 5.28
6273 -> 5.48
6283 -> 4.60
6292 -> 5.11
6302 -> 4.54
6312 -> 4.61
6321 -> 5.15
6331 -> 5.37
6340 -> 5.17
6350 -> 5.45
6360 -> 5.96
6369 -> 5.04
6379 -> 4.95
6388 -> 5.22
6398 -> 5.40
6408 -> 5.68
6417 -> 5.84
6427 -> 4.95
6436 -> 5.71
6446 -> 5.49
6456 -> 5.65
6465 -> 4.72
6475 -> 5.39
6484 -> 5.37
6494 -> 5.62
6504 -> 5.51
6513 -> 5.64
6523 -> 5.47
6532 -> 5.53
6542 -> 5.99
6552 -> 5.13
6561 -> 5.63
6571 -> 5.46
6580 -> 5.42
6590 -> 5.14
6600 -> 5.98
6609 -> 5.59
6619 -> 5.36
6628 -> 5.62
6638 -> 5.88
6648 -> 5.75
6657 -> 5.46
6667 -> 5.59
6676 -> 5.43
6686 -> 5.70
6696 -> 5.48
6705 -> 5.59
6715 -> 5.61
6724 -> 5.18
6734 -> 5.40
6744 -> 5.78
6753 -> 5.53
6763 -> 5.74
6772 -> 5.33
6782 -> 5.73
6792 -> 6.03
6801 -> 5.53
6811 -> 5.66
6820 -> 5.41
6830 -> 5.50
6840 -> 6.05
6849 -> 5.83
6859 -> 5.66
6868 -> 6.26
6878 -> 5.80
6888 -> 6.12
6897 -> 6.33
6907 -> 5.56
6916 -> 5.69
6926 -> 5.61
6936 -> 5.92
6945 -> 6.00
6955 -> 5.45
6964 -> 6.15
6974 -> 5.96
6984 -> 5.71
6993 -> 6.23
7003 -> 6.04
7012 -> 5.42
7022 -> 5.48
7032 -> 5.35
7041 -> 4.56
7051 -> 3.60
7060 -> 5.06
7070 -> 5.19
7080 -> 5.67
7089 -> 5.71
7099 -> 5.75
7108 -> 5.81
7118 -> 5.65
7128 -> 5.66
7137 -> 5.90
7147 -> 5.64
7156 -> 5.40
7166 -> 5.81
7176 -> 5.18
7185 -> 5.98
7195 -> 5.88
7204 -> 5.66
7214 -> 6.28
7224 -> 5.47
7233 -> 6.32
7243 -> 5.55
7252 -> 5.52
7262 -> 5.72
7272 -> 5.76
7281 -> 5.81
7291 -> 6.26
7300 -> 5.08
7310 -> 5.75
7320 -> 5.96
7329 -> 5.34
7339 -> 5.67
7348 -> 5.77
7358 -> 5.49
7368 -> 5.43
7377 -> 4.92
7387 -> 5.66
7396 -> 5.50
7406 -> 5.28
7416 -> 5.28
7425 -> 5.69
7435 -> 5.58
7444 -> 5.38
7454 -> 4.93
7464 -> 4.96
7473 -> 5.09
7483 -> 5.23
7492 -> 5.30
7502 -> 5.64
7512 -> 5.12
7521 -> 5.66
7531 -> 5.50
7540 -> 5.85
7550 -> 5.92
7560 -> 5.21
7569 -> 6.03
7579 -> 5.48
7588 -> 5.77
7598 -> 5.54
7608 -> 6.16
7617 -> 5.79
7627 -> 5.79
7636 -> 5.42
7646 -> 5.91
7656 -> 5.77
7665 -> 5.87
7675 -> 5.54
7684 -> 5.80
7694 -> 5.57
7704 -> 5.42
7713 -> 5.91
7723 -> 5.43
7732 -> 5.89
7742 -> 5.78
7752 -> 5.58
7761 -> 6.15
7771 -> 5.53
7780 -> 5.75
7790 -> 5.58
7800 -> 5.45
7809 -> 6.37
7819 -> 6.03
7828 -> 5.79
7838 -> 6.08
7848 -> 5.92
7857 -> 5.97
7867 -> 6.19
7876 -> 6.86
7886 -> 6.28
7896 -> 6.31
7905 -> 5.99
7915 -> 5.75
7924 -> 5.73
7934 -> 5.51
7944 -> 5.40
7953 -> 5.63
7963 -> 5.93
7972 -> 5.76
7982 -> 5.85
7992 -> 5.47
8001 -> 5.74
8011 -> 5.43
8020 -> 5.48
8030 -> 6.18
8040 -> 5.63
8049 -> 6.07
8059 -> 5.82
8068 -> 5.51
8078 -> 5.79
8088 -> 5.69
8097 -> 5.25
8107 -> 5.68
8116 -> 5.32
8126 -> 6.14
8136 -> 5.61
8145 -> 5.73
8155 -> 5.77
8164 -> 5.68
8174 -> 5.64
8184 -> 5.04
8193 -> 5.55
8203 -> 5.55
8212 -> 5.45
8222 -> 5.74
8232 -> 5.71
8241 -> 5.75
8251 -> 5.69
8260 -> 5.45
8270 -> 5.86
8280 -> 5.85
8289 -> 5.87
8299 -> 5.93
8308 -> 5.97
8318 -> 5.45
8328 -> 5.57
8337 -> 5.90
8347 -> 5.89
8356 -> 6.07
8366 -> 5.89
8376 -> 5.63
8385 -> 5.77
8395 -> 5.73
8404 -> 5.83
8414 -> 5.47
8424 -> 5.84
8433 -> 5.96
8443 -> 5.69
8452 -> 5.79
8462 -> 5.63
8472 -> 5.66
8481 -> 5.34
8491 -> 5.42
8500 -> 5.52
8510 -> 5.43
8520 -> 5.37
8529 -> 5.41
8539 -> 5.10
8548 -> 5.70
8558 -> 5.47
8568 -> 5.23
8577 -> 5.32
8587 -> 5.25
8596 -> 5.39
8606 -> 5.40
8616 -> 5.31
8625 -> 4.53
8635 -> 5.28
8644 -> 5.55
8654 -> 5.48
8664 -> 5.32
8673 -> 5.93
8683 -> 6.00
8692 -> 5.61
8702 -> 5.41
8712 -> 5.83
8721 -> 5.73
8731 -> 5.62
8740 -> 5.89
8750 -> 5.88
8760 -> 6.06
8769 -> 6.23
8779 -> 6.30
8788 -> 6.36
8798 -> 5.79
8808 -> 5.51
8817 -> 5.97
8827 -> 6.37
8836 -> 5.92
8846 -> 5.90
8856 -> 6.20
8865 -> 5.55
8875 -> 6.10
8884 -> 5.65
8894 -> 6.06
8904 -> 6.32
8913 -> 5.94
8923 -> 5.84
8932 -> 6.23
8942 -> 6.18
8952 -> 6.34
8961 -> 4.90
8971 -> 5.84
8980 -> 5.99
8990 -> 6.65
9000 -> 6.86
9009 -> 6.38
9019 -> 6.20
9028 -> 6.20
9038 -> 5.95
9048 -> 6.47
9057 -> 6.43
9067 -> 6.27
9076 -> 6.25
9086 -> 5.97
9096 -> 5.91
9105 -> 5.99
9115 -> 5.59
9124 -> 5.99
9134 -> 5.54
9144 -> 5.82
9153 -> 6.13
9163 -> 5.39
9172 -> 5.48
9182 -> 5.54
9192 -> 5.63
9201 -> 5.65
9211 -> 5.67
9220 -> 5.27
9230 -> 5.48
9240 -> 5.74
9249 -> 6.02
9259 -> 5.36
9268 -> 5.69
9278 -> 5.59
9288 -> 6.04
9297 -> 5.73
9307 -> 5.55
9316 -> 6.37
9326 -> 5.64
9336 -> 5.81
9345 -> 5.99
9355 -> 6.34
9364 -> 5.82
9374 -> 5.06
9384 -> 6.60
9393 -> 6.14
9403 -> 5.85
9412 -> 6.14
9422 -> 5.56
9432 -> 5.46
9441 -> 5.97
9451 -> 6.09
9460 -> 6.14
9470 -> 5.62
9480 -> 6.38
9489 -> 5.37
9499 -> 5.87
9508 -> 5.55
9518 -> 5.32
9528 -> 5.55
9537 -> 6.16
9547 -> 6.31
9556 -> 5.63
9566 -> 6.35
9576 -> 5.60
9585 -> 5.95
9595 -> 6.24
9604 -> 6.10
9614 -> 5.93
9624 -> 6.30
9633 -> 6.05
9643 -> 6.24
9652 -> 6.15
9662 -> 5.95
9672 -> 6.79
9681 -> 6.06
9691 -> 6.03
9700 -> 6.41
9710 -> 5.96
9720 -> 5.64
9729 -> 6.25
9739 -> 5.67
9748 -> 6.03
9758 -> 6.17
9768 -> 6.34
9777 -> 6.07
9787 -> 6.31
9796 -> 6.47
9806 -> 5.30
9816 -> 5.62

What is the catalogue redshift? 0.20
